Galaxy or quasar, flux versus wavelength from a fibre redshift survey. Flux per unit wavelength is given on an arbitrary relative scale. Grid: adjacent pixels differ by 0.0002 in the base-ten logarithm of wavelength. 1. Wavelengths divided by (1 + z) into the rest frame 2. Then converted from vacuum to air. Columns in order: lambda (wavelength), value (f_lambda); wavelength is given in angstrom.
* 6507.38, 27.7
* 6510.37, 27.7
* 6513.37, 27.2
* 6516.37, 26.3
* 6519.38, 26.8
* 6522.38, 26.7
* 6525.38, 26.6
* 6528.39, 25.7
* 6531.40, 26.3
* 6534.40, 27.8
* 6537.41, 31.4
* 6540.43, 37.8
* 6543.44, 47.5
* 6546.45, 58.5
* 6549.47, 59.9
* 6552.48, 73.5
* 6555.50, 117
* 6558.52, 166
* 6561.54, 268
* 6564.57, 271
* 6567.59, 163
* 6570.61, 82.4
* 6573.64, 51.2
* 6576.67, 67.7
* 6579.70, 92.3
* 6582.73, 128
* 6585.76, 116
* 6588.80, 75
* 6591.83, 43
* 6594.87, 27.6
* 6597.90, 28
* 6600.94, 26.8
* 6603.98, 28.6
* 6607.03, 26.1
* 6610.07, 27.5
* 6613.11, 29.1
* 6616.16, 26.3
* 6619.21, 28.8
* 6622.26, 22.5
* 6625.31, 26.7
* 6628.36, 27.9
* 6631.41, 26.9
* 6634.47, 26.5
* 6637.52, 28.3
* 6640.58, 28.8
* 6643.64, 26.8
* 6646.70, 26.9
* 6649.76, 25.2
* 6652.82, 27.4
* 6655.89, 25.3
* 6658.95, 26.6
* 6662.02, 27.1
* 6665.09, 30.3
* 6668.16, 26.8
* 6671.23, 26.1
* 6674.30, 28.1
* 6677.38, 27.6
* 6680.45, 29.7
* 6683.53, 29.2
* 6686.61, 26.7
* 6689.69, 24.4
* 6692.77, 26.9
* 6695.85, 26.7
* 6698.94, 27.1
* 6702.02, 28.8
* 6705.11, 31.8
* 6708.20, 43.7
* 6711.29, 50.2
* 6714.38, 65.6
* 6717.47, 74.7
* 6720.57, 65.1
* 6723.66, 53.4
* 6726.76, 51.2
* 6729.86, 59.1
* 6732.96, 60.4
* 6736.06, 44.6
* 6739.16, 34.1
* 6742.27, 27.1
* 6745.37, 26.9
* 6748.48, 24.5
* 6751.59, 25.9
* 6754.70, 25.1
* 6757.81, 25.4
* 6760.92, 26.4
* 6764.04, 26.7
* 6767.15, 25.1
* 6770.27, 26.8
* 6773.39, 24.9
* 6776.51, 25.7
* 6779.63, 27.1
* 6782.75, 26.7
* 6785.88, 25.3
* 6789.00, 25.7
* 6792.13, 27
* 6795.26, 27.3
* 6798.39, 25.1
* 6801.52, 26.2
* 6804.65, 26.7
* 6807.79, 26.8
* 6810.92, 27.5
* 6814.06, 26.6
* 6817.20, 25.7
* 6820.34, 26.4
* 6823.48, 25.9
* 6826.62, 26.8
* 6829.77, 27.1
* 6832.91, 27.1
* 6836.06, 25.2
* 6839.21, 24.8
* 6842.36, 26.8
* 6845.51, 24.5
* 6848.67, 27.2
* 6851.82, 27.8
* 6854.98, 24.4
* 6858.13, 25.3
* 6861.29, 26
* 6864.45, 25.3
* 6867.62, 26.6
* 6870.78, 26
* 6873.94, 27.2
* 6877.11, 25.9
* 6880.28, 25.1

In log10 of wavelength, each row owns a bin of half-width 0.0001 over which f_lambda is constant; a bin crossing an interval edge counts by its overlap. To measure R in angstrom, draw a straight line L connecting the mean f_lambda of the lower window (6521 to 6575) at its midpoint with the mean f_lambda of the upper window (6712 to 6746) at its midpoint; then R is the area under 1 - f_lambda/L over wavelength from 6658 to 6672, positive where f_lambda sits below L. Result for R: 8.0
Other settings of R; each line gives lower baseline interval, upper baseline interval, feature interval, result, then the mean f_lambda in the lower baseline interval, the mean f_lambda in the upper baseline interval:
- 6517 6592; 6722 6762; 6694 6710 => 5.22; 84.5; 37.4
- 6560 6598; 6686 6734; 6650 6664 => 8.82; 112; 45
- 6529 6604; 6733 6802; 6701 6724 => -4.84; 85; 28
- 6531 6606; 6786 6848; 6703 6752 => 1.45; 85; 26.3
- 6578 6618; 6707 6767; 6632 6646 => 6.12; 51.7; 42.2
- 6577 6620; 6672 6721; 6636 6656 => 7.77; 51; 37.1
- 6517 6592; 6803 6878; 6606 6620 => 8.69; 84.5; 26.2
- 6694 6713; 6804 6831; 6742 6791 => 7.00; 34.9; 26.6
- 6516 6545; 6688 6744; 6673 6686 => 4.05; 30.5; 44.1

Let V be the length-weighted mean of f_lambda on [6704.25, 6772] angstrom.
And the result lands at 40.6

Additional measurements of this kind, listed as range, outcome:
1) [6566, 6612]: 65.5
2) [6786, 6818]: 26.4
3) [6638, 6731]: 35.4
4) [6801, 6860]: 26.3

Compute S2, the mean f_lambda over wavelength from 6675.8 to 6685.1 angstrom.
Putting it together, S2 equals 28.8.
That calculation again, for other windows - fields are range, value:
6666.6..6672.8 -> 26.5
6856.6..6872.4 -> 25.8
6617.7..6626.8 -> 26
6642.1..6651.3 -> 26.3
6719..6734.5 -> 57.8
